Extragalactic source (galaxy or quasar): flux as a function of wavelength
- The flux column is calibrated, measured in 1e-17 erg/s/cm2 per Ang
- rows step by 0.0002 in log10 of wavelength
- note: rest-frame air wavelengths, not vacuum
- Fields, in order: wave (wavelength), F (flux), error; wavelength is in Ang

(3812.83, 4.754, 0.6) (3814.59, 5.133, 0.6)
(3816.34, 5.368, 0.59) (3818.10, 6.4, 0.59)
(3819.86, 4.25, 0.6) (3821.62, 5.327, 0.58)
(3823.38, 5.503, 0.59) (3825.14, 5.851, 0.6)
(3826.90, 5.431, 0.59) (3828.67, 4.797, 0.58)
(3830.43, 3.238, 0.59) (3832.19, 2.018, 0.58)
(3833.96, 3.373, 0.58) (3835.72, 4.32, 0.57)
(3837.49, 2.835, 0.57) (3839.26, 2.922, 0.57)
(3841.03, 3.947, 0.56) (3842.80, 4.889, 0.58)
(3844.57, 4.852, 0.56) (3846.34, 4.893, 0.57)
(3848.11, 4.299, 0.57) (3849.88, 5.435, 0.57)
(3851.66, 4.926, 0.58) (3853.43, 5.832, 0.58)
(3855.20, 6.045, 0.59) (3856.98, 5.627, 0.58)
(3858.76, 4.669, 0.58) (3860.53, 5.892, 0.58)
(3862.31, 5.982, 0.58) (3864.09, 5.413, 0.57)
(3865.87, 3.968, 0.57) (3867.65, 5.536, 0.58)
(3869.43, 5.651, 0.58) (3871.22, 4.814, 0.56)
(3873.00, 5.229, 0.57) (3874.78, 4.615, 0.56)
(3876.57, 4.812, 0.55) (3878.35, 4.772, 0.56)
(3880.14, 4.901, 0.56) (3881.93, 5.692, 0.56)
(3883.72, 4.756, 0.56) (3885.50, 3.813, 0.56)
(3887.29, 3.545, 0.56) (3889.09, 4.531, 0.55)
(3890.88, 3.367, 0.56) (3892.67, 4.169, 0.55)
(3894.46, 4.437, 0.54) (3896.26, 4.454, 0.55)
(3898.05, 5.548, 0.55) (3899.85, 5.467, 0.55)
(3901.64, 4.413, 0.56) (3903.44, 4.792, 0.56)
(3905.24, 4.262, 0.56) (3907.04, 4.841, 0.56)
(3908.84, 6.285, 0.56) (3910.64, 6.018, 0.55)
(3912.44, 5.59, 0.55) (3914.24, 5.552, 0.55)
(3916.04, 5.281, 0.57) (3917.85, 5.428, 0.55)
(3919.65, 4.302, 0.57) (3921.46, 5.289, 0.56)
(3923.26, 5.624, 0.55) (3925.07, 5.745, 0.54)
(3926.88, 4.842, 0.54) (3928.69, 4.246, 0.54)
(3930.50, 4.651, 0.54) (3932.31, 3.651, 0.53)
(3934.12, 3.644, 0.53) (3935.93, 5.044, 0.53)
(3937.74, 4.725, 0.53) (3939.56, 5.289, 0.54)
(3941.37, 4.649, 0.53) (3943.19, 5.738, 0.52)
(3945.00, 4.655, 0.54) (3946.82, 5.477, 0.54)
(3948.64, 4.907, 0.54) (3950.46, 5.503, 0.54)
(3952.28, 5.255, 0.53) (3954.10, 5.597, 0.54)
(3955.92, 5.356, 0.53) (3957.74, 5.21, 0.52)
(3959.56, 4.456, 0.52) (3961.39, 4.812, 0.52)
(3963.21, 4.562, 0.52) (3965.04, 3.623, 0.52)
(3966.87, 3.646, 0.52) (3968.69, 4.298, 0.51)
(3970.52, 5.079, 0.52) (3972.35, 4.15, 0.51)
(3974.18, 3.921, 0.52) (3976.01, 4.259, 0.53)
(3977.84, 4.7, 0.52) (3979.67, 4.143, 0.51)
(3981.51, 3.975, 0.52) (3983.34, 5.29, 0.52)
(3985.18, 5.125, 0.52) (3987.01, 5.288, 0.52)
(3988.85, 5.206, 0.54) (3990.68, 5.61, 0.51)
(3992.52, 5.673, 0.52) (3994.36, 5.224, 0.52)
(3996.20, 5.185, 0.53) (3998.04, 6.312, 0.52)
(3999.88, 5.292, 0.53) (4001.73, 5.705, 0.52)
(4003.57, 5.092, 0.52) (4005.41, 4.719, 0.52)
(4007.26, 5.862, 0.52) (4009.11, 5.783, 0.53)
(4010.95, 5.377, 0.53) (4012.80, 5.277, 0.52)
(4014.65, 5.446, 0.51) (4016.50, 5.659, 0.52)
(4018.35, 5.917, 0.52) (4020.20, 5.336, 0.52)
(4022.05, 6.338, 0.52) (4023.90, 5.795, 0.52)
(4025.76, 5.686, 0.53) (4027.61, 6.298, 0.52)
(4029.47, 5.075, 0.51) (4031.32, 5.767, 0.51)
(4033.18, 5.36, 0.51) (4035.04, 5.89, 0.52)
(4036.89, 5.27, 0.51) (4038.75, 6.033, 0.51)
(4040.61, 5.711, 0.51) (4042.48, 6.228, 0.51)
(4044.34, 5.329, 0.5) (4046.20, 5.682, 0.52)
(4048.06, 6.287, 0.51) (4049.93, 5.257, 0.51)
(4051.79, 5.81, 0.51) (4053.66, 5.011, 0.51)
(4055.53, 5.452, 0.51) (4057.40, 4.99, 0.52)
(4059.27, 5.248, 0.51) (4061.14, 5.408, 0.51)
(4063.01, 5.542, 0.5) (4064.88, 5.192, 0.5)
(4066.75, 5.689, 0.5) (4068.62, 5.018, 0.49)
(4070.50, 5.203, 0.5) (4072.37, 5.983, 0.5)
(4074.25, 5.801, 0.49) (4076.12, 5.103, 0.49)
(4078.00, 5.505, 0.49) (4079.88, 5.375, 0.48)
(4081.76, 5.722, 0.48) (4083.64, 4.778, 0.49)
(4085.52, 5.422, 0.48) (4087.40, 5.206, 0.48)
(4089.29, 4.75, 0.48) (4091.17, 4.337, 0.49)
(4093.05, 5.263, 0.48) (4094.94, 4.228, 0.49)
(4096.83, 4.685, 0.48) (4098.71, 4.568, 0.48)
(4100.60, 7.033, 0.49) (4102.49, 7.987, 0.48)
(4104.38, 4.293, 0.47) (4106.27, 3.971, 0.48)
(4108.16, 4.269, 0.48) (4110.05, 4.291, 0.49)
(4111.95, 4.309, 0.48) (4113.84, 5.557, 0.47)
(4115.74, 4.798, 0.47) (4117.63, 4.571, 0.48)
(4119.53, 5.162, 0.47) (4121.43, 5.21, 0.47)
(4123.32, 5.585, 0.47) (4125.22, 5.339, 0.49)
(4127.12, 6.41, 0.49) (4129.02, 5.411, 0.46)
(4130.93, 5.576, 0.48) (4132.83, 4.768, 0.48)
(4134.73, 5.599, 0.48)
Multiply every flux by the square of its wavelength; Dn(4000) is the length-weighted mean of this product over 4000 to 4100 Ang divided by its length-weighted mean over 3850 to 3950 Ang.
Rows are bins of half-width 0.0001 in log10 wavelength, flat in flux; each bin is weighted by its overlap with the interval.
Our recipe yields 1.2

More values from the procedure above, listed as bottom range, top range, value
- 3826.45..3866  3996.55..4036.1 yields 1.33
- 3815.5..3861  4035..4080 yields 1.31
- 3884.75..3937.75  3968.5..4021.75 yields 1.12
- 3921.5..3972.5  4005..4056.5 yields 1.22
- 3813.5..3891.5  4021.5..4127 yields 1.26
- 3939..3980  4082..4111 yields 1.13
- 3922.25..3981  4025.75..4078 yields 1.23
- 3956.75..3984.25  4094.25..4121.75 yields 1.21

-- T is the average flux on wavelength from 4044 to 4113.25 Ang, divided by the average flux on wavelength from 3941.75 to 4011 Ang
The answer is 1.0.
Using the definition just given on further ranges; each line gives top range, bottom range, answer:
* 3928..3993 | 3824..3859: 1.05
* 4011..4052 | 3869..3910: 1.20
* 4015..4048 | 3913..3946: 1.17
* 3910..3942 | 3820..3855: 1.11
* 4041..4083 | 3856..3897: 1.14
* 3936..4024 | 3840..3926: 1.02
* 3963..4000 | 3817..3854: 1.06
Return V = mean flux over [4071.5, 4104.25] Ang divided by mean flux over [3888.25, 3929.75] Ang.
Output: 1.08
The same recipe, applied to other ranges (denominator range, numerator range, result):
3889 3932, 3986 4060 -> 1.12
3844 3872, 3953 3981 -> 0.86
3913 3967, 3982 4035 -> 1.12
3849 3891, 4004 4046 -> 1.12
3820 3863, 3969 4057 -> 1.15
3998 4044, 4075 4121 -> 0.90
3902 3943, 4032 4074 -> 1.11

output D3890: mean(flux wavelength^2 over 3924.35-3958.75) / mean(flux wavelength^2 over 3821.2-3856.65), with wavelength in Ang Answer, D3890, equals 1.1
